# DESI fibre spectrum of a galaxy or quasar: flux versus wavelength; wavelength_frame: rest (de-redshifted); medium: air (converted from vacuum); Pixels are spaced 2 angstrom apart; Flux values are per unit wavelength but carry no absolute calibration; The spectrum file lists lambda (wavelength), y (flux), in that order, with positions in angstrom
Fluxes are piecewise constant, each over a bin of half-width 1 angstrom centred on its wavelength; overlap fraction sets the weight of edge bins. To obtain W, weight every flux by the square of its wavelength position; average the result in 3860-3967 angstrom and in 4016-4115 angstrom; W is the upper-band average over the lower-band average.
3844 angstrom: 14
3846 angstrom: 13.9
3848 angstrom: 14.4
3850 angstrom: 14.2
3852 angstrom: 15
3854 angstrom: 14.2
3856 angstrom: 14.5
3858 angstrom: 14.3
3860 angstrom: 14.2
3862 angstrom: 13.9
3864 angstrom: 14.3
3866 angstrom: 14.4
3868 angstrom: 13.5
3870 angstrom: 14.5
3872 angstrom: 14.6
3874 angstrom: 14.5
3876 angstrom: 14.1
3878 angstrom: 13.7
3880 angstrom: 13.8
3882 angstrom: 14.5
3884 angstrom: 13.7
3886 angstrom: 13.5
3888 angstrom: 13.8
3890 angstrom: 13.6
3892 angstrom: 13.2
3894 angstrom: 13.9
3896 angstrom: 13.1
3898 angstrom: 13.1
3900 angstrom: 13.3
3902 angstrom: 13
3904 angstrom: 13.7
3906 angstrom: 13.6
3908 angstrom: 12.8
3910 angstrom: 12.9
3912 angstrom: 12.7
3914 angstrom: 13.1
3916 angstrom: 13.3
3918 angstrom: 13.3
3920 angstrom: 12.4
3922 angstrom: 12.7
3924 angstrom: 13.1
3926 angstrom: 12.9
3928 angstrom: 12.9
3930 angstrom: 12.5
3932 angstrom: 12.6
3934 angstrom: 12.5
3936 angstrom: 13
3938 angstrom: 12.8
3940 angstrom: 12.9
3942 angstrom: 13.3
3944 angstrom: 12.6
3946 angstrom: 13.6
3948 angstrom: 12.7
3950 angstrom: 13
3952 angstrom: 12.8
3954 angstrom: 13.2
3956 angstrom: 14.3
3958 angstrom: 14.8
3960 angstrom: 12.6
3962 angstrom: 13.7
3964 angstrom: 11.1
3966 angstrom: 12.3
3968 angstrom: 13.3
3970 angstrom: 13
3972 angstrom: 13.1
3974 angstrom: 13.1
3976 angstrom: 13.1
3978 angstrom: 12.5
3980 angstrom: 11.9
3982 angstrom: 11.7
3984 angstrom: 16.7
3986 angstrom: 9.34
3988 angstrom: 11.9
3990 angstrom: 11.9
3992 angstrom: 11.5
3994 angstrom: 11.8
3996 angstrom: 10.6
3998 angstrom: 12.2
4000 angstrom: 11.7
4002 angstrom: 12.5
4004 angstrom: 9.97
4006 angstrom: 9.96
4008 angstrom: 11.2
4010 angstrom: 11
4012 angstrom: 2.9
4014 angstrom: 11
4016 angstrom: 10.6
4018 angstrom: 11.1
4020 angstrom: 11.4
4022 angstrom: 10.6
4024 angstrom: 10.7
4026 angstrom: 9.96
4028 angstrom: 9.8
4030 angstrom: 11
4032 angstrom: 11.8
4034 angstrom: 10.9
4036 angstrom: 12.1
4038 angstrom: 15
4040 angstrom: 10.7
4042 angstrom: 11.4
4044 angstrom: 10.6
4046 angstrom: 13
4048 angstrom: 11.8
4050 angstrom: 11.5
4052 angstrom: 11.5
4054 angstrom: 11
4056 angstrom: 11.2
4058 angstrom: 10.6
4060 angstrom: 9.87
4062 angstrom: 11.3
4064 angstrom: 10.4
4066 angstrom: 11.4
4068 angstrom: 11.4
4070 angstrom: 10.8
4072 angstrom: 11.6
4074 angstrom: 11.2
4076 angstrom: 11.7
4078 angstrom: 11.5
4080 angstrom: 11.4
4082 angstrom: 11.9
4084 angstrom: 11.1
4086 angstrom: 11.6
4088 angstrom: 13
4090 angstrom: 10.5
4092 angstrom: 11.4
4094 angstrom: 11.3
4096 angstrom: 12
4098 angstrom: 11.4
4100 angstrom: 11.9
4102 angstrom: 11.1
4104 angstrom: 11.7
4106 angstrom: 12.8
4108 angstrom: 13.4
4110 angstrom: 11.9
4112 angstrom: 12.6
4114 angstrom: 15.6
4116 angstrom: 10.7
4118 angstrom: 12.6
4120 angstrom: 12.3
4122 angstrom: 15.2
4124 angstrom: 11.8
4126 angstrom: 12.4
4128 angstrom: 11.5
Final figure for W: 0.93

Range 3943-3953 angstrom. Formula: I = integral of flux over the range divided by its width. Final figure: 12.9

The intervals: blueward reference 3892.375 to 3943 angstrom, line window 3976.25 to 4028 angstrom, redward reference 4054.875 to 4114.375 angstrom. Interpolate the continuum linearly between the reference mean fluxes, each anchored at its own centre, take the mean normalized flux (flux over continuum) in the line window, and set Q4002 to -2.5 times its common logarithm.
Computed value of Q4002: 0.12 mag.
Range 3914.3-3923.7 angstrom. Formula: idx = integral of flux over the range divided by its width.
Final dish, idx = 13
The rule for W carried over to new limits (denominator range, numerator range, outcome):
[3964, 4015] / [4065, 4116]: 1.07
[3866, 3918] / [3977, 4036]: 0.86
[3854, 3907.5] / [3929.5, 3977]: 0.97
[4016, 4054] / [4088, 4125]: 1.12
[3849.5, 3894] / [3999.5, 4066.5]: 0.84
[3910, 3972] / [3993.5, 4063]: 0.88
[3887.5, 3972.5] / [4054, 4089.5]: 0.93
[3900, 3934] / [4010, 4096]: 0.92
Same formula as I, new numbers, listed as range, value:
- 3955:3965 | 13.3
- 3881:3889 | 13.9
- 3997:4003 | 12.1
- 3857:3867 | 14.2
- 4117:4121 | 12.4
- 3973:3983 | 12.5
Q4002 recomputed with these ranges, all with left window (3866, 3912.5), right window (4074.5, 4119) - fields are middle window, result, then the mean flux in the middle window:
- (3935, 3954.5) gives 0.017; 13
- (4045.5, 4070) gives 0.100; 11.2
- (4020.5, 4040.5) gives 0.111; 11.3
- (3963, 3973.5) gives 0.035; 12.6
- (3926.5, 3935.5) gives 0.053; 12.7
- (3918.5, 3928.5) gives 0.045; 12.8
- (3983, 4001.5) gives 0.073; 12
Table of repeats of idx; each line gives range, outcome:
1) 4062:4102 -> 11.4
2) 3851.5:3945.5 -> 13.5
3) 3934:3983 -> 12.9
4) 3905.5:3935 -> 12.9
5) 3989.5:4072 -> 11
